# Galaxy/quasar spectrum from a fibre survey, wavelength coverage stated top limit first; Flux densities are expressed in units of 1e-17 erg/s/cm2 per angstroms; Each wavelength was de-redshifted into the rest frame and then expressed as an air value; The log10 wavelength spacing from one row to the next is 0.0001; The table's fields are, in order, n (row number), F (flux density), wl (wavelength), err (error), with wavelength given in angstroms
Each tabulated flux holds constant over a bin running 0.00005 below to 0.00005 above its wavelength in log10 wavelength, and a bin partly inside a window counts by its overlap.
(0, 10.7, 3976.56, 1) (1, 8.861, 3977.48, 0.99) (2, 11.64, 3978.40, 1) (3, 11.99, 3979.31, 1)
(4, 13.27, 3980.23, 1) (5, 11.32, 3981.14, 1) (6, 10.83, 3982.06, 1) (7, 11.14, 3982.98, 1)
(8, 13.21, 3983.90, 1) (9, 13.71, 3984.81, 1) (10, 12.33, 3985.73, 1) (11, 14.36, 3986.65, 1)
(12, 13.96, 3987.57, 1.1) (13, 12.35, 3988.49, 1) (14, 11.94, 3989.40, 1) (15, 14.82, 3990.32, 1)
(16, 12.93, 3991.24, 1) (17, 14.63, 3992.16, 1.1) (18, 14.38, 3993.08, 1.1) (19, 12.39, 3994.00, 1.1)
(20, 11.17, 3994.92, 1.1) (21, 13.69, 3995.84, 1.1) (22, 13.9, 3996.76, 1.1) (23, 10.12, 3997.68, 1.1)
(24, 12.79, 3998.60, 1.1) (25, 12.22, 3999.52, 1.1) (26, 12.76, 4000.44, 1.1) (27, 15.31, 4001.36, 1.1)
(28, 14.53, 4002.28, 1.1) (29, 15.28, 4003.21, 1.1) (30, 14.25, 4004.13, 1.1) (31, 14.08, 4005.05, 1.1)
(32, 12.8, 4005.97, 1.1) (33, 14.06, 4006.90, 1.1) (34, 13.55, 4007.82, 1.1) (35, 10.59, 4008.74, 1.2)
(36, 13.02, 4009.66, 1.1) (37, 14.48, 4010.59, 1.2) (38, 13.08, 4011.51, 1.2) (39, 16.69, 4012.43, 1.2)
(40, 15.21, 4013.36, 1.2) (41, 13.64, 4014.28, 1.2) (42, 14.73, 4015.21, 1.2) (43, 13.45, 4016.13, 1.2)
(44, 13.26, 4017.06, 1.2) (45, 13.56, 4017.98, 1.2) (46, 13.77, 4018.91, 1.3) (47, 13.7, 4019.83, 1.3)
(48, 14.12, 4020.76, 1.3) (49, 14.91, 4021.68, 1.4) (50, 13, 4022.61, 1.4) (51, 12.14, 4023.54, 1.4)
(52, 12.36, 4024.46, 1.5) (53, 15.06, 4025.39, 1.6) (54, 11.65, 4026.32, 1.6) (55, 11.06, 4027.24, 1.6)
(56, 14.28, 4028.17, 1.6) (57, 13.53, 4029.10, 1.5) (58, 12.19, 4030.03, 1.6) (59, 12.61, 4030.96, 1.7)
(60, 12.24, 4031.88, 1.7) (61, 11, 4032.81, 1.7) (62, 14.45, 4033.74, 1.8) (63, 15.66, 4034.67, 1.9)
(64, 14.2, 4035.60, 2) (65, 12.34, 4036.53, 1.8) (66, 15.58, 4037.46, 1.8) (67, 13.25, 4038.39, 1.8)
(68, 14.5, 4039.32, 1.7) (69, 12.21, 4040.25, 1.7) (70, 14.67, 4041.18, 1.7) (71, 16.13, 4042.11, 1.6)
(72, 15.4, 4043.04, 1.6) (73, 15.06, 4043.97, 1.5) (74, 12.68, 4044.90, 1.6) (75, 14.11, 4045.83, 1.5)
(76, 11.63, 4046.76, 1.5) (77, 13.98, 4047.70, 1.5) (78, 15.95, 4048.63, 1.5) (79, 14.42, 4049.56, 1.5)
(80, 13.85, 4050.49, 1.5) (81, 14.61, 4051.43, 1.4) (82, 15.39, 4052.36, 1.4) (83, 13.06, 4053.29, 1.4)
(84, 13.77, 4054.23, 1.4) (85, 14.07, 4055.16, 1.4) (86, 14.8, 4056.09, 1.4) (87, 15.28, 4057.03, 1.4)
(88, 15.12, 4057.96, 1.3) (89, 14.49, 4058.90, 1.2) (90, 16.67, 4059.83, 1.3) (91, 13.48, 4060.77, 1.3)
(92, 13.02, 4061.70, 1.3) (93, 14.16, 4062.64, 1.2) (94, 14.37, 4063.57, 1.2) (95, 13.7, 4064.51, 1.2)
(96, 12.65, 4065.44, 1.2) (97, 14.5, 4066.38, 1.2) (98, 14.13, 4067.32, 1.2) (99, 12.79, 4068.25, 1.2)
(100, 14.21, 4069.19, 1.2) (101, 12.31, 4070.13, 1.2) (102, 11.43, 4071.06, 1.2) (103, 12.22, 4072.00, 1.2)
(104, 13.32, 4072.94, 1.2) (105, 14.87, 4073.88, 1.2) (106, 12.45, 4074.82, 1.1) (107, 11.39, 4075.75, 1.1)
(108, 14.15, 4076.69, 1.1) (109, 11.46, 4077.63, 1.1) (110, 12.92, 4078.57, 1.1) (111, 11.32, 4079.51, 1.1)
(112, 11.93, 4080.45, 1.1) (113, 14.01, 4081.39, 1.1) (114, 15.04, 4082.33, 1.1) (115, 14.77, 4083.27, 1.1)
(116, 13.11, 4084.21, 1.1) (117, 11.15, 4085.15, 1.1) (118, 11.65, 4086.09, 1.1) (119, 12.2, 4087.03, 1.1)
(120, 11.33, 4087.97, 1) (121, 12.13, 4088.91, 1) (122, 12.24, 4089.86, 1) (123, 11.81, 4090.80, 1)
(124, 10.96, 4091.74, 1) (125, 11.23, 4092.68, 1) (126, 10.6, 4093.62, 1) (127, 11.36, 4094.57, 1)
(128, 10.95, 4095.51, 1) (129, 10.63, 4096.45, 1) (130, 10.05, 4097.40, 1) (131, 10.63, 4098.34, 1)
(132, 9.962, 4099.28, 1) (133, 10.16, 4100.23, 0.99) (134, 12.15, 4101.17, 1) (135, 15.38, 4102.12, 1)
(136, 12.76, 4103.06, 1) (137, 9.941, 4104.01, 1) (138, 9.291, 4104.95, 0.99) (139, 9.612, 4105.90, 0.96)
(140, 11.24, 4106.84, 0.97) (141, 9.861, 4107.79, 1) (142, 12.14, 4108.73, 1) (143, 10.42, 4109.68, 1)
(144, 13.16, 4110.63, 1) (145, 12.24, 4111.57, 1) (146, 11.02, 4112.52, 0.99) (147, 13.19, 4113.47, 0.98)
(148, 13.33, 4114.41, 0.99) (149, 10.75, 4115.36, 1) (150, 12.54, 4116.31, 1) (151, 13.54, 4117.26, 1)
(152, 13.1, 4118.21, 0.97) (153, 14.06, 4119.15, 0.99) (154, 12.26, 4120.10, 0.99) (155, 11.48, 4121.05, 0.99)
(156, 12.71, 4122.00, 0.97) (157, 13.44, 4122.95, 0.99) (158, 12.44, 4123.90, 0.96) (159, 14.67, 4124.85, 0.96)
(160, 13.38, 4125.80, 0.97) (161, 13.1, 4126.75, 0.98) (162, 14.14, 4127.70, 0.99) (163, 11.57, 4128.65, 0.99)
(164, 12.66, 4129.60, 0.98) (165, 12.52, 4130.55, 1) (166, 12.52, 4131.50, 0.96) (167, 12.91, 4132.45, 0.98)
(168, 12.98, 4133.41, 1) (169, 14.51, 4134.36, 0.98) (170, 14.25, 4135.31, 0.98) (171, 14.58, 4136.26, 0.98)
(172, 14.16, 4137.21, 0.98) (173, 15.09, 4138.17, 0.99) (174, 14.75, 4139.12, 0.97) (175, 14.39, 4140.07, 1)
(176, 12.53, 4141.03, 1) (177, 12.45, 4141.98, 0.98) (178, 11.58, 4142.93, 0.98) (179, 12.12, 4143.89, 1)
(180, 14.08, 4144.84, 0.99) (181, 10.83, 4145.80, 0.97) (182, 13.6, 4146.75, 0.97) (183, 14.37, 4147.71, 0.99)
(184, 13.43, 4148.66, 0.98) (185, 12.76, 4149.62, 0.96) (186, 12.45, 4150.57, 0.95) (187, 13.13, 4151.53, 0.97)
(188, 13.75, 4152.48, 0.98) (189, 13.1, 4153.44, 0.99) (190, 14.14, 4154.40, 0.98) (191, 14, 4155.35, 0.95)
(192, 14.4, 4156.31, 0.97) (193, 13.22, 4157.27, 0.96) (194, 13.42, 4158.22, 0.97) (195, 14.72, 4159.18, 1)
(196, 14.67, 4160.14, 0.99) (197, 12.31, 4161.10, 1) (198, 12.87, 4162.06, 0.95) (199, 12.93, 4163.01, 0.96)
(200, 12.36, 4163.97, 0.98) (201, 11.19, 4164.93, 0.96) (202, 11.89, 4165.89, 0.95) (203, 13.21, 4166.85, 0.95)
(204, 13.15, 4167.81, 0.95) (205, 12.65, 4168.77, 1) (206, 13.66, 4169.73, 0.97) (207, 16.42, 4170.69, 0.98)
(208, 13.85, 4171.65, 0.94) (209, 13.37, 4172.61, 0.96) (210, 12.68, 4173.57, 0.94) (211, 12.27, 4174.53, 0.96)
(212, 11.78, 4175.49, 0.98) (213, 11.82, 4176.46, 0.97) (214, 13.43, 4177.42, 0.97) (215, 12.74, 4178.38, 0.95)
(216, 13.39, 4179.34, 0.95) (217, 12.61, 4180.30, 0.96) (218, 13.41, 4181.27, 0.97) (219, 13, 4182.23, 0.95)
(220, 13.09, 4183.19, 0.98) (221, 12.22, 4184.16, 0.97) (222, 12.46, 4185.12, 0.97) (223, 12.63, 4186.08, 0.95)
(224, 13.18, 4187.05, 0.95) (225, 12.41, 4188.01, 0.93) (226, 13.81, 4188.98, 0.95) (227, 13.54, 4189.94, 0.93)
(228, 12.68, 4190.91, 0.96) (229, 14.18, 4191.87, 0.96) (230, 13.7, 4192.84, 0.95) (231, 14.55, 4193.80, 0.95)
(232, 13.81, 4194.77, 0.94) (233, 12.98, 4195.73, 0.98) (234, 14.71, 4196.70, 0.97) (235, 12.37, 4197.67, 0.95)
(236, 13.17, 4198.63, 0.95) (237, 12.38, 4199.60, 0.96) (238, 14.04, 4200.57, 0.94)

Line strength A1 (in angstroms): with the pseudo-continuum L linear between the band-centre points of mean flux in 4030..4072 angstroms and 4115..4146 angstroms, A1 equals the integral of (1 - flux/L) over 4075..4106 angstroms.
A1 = 4.0 angstroms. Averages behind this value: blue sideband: 13.9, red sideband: 13.1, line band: 11.8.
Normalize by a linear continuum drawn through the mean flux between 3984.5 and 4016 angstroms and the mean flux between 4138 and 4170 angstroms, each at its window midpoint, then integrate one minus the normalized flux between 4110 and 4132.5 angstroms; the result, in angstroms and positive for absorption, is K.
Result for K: 0.8 angstroms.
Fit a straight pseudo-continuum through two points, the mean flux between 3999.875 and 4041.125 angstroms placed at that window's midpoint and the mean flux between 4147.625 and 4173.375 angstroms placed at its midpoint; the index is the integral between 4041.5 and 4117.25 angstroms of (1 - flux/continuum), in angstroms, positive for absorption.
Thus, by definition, 4.1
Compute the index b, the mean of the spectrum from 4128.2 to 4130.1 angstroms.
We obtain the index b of 12.1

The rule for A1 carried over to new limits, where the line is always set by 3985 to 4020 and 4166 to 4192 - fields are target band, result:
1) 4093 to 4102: 1.60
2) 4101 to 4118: 1.82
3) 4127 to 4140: -0.42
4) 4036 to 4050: -0.74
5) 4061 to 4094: 1.46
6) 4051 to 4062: -0.92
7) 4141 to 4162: -0.16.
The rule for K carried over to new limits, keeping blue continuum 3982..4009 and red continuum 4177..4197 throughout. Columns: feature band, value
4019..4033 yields 0.2 angstroms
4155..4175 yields -0.1 angstroms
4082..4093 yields 0.8 angstroms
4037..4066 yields -2.3 angstroms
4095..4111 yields 2.6 angstroms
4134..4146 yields -0.3 angstroms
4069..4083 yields 0.4 angstroms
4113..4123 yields 0.4 angstroms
